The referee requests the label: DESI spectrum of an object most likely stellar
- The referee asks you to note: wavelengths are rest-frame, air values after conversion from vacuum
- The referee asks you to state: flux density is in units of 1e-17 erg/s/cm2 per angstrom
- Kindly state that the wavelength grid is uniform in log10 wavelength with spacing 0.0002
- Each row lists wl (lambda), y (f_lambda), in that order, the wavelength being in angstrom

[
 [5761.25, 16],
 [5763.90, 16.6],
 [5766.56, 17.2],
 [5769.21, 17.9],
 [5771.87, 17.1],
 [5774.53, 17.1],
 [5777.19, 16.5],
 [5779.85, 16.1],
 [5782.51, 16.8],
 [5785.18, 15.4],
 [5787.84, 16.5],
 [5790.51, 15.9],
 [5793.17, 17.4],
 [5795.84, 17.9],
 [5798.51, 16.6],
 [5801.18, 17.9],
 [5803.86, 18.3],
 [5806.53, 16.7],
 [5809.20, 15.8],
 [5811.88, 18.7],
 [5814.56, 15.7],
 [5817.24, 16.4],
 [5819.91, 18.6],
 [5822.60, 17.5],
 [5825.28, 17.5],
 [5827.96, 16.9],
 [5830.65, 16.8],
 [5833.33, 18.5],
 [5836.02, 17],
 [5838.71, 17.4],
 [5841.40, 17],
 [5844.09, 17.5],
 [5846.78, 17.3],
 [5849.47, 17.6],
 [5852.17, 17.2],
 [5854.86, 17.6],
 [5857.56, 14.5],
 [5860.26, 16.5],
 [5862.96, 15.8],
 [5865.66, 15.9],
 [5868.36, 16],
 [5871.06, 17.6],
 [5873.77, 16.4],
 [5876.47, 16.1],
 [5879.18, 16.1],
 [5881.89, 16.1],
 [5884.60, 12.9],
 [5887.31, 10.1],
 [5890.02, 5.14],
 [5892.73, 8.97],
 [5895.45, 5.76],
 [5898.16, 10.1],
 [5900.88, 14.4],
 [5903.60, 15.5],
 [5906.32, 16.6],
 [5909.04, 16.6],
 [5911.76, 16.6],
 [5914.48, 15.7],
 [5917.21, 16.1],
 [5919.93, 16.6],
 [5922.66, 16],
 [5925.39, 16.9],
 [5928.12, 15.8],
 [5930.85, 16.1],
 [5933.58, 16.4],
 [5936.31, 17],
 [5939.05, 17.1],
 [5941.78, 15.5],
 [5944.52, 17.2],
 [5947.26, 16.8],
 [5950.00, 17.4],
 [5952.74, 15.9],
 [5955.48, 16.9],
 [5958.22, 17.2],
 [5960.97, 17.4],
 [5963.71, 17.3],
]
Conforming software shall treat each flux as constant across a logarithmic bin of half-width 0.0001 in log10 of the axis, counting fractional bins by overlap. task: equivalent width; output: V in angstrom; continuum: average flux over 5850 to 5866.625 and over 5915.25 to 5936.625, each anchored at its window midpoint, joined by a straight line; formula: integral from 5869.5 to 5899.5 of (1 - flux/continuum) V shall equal 7.4 angstrom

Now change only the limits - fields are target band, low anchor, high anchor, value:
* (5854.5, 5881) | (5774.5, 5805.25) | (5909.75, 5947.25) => 0.6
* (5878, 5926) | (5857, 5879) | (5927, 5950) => 8.0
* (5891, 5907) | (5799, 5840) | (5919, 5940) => 4.9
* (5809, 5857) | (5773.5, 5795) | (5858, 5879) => -2.7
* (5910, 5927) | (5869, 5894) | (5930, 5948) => -1.0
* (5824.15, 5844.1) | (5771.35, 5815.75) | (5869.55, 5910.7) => -2.6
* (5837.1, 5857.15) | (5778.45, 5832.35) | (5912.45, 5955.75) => -0.5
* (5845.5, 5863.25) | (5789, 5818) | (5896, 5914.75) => -1.0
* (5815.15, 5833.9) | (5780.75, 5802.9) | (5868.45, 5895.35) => -2.3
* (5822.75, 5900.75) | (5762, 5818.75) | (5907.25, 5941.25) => 7.2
